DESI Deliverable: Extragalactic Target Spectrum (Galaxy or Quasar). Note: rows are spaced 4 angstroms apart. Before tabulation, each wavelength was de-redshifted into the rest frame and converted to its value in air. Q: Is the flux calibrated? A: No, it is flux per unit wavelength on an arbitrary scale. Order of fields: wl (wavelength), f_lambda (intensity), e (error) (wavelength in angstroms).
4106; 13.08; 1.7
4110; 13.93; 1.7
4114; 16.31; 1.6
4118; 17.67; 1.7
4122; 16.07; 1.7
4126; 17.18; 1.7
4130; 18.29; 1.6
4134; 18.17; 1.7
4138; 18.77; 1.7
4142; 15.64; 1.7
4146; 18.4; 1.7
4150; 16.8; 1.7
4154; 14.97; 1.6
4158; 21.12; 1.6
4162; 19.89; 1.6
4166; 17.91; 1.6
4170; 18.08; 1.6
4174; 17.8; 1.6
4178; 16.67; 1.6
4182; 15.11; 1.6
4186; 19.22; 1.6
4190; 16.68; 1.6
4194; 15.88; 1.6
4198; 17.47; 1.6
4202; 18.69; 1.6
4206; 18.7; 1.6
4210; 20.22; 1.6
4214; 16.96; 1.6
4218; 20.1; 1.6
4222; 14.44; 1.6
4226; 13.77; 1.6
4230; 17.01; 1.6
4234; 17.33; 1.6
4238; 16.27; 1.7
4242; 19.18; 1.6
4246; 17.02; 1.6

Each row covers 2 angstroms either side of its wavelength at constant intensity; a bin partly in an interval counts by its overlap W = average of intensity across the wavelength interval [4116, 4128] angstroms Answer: 17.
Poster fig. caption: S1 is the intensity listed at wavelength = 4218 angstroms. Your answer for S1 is 20.1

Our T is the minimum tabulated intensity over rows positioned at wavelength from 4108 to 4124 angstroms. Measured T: 13.93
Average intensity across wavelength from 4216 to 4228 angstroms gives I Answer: 16.1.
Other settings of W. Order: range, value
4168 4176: 17.9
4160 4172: 18.6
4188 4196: 16.3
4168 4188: 17.4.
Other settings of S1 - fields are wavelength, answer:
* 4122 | 16.07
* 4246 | 17.02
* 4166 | 17.91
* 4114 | 16.31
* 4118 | 17.67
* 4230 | 17.01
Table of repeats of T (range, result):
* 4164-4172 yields 17.91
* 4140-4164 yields 14.97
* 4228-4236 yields 17.01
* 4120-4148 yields 15.64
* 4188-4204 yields 15.88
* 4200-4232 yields 13.77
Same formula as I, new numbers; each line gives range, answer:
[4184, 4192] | 17.9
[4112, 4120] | 17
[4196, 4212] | 18.8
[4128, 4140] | 18.4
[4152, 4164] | 18.7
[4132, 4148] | 17.7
